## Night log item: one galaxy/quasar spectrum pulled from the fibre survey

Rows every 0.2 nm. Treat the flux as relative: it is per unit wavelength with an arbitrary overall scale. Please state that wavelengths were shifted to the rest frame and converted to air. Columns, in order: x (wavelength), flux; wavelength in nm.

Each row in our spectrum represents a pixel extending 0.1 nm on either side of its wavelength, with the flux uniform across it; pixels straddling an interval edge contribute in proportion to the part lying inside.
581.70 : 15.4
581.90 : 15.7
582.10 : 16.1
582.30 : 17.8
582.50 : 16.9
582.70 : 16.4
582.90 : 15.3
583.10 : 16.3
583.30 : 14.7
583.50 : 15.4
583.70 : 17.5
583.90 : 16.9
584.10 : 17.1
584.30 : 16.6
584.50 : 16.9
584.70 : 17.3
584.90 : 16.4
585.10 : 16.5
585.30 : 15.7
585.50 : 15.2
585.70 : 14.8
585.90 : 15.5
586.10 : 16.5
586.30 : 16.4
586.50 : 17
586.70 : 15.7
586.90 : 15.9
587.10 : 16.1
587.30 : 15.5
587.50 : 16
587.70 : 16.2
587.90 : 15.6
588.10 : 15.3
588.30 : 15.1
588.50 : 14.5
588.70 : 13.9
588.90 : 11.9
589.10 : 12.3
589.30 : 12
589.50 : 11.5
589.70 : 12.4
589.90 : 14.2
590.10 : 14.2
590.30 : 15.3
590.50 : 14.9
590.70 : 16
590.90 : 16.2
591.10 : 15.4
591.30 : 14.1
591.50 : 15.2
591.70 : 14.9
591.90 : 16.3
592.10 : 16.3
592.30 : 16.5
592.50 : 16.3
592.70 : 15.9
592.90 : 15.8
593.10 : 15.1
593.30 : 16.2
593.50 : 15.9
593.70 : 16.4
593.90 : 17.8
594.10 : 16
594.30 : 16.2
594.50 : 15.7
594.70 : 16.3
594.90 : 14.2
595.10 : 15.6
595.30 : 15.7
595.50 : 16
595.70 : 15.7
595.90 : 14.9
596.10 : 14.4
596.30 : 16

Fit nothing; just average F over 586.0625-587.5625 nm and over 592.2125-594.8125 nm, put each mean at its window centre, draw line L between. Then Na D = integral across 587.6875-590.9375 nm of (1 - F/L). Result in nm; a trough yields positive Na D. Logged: 0.41 nm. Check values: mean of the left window 16.1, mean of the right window 16.2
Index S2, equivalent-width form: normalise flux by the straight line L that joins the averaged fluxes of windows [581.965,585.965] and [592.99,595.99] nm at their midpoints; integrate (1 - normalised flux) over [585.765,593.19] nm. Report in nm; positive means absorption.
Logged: 0.45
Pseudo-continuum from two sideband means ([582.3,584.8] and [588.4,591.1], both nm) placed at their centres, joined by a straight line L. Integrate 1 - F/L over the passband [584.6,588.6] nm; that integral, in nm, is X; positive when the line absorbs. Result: -0.18 nm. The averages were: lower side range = 16.5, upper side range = 13.9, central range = 15.9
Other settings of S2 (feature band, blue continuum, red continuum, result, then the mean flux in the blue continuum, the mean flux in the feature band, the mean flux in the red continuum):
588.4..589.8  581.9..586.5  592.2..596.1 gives 0.299 nm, 16.3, 12.6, 15.9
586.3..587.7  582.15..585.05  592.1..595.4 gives 0.024 nm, 16.5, 16.1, 16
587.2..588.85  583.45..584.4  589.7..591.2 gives 0.052 nm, 16.8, 15.2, 15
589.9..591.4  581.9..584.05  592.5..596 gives 0.086 nm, 16.3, 15.1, 15.9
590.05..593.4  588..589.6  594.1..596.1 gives -0.288 nm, 13.3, 15.6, 15.6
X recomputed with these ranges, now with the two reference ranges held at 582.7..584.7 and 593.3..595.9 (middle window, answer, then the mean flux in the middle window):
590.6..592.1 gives 0.05 nm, 15.5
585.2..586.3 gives 0.04 nm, 15.6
